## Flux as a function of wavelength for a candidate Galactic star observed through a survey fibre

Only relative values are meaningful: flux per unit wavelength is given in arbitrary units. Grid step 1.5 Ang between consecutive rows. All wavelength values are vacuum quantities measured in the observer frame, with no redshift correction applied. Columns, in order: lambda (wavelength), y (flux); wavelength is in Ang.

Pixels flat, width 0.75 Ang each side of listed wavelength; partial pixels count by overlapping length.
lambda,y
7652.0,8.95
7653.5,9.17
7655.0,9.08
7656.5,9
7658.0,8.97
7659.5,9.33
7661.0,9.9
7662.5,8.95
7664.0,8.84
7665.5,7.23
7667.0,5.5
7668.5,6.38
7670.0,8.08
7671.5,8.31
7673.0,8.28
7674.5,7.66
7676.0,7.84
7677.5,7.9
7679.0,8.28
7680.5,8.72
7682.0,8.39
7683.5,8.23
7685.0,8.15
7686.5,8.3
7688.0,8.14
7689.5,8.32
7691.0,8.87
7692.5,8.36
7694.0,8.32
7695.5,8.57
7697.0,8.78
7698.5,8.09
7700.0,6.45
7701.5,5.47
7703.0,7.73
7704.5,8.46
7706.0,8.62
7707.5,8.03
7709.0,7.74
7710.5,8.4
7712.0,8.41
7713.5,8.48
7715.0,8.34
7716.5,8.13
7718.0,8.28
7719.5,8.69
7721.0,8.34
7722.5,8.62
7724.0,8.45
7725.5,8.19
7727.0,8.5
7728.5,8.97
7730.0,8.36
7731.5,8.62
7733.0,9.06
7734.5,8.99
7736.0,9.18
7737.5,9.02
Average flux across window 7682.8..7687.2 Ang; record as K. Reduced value 8.23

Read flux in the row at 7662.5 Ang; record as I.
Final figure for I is 8.95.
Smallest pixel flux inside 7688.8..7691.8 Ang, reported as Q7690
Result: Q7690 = 8.32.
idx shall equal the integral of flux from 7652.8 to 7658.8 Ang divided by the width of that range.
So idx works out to 9.06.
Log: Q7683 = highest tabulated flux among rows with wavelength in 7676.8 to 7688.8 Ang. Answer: 8.72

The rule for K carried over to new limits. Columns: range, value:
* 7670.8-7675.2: 8.09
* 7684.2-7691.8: 8.36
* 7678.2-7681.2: 8.49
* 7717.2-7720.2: 8.48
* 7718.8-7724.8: 8.52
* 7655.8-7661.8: 9.3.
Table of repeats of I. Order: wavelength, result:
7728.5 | 8.97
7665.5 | 7.23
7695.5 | 8.57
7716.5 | 8.13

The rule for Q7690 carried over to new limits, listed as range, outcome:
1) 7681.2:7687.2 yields 8.15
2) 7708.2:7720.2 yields 7.74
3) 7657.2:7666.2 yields 7.23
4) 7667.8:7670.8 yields 6.38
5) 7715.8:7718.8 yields 8.13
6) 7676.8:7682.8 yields 7.9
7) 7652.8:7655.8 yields 9.08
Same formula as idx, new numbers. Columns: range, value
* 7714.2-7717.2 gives 8.24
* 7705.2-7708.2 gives 8.33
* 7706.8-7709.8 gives 7.89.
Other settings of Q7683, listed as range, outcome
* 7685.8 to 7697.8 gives 8.87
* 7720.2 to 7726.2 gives 8.62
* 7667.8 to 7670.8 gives 8.08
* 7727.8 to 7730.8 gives 8.97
